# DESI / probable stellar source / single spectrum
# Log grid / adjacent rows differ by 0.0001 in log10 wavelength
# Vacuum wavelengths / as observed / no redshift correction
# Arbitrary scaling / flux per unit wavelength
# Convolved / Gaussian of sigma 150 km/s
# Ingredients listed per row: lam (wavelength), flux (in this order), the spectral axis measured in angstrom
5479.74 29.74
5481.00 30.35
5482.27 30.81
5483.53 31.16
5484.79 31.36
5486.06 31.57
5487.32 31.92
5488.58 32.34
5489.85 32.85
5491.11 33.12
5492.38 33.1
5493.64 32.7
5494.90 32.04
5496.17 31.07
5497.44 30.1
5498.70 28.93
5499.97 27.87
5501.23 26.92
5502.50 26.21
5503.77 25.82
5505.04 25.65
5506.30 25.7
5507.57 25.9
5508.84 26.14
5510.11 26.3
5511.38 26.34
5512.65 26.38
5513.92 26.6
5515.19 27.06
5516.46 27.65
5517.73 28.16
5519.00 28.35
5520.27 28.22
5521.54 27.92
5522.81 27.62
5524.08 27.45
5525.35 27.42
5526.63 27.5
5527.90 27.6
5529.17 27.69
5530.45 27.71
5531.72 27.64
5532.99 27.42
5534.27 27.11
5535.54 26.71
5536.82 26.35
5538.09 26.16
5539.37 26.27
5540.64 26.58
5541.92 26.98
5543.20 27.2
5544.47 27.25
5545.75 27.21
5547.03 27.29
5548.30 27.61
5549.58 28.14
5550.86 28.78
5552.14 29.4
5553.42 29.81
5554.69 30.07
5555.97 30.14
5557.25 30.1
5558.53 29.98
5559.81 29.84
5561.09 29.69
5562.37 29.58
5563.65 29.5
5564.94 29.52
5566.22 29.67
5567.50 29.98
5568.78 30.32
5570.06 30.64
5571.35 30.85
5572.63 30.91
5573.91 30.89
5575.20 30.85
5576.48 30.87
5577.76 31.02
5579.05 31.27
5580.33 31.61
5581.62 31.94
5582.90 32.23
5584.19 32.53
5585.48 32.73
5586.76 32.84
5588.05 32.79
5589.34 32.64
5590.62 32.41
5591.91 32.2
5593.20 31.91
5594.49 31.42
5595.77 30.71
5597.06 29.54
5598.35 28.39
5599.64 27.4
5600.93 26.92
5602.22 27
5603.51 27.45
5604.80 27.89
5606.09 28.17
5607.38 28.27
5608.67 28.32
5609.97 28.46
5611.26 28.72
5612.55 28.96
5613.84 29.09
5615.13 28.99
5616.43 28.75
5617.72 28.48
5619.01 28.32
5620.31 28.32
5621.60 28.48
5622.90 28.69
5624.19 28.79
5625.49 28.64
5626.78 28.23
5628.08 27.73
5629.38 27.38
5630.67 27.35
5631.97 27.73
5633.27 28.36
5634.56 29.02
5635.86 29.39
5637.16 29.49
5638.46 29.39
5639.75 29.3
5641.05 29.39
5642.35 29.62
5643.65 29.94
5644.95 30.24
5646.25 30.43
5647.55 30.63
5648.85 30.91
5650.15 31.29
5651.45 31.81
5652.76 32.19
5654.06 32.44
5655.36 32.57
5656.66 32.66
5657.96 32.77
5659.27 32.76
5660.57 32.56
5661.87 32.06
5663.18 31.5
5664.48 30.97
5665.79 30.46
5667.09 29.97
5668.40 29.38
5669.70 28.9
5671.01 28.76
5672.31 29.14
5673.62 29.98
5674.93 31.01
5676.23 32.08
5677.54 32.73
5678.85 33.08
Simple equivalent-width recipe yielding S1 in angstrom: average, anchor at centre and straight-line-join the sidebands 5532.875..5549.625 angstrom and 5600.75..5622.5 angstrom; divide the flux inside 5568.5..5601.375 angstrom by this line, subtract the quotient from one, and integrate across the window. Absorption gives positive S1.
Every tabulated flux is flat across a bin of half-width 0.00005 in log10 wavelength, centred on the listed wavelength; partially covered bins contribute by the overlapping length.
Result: -3.9 angstrom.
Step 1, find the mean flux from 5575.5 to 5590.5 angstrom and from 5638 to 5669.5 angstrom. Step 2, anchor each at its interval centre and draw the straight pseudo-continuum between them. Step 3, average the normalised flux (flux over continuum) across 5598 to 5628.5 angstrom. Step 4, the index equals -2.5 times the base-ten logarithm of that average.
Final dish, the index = 0.121 mag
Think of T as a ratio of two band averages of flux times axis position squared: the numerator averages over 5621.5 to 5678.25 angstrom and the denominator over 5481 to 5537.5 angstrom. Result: 1.11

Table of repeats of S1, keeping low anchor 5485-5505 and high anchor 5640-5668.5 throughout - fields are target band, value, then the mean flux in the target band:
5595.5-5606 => 0.96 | 28.1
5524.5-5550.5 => 2.84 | 27.2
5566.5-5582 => -0.07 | 30.9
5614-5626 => 0.92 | 28.6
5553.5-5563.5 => 0.25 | 29.9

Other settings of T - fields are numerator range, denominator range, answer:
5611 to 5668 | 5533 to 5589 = 1.04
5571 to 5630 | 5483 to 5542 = 1.09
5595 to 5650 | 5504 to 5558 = 1.08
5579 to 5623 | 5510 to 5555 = 1.11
